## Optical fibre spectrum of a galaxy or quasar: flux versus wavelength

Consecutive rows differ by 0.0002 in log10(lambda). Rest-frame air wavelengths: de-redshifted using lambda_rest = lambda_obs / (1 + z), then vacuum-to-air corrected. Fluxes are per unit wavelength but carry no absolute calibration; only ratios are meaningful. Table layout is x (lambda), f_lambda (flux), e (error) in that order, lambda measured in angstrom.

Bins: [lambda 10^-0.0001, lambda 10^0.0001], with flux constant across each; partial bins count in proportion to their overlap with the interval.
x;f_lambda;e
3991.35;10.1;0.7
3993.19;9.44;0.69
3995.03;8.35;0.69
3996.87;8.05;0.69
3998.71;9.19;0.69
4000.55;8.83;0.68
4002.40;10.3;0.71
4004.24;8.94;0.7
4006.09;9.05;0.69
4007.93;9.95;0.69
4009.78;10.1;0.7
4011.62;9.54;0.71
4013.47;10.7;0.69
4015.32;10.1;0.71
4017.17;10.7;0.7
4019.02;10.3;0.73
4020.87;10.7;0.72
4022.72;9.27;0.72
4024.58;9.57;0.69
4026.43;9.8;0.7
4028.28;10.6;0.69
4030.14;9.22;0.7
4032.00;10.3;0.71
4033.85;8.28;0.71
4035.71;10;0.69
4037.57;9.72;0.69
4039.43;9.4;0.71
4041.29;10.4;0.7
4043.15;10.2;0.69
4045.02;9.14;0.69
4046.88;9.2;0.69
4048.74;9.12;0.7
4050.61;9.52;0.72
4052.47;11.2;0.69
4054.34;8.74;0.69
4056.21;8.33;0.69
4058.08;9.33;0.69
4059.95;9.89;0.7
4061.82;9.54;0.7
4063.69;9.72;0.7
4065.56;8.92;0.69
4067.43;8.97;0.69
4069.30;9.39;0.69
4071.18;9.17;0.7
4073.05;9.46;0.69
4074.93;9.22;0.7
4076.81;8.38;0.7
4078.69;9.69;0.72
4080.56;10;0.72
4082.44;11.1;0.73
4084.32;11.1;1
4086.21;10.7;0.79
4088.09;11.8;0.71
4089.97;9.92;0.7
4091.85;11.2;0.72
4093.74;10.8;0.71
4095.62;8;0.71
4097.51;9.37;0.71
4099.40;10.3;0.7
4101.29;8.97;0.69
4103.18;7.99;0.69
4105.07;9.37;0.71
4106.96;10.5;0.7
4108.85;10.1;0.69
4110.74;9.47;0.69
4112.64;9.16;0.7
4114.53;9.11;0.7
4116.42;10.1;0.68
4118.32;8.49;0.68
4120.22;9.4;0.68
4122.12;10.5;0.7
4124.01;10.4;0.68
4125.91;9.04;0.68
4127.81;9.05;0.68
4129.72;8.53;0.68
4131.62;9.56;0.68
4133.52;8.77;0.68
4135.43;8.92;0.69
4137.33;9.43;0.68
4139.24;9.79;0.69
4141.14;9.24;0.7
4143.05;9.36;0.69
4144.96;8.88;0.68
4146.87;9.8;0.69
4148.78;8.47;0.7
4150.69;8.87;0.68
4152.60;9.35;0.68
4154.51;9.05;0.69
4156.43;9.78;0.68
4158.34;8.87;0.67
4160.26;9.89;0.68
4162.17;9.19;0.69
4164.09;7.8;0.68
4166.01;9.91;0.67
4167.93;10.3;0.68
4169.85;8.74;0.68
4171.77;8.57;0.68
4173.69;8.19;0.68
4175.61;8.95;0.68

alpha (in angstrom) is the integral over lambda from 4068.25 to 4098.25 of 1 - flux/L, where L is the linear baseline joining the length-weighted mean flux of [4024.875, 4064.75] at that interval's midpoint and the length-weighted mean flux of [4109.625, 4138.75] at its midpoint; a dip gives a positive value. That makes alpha -1.5 angstrom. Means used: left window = 9.6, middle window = 9.96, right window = 9.34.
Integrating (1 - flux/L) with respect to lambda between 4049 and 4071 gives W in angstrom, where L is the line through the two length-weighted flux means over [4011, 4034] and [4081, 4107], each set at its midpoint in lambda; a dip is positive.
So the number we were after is 1.4 angstrom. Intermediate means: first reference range 9.99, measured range 9.39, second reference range 10.1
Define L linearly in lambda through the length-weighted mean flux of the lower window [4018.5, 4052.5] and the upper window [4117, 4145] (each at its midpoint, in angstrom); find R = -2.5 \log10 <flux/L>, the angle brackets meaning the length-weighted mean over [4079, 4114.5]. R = -0.06 mag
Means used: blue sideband 9.74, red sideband 9.31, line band 9.96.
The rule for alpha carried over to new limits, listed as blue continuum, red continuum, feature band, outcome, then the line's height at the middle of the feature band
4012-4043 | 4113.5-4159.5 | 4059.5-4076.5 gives 0.7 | 9.7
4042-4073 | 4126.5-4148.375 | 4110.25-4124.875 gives -0.5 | 9.24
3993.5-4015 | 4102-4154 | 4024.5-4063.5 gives -1.0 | 9.36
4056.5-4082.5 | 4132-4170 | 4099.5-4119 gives -0.1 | 9.32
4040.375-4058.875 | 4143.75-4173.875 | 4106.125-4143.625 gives -0.8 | 9.25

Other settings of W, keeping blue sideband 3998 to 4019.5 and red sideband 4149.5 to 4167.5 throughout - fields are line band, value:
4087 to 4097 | -0.88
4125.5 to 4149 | 0.33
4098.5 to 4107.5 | 0.06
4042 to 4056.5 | 0.23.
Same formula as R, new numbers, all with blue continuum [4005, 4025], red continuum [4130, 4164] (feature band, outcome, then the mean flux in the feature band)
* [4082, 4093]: -0.15 mag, 11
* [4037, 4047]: 0.01 mag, 9.71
